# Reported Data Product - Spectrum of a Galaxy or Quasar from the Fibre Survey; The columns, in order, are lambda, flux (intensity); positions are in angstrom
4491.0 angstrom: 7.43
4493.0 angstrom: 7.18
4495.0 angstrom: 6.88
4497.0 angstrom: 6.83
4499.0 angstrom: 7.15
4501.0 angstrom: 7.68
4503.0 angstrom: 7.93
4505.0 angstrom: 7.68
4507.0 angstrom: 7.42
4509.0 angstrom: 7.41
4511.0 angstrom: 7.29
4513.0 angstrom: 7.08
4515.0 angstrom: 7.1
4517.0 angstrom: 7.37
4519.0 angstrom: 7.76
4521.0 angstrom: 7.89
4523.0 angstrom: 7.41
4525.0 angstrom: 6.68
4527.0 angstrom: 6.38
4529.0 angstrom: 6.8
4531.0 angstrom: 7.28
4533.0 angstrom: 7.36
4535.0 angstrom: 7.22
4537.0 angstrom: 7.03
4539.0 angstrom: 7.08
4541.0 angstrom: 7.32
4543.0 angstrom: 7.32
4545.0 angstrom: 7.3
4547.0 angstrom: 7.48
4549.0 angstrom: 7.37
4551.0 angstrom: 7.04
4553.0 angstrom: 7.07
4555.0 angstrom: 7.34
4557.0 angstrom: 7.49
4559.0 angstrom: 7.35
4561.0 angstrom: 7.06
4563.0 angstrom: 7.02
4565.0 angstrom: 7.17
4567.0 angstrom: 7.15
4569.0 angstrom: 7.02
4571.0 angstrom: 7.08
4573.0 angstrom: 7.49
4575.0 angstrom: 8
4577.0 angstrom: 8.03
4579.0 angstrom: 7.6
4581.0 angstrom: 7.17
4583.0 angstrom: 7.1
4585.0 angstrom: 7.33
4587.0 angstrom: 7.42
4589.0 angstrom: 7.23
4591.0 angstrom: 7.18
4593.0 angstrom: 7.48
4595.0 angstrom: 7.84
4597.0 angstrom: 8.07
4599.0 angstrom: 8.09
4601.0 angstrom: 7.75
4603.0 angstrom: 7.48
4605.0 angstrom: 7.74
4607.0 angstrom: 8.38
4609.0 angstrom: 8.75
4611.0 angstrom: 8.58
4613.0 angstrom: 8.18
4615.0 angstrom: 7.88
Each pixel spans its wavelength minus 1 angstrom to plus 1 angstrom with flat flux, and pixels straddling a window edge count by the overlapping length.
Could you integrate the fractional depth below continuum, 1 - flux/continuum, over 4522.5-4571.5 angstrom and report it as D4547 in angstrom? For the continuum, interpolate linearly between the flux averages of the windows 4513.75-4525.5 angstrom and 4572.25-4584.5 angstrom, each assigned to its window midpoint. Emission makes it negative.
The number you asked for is 2.1 angstrom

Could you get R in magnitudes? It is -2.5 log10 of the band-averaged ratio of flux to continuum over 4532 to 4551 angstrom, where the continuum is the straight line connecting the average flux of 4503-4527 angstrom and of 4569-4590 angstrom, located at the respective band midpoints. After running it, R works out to 0.02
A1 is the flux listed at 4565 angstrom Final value 7.17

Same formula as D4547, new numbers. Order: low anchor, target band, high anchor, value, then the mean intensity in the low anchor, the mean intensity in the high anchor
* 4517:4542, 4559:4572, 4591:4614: 0.83 angstrom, 7.19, 7.99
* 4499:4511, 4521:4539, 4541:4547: 0.84 angstrom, 7.56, 7.34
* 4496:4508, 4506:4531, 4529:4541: 0.32 angstrom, 7.45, 7.17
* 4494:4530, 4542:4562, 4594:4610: 0.83 angstrom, 7.26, 8.01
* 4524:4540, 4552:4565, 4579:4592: -0.18 angstrom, 6.98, 7.27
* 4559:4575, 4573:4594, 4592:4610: 0.30 angstrom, 7.21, 7.95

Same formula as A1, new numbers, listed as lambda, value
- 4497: 6.83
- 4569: 7.02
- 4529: 6.8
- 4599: 8.09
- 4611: 8.58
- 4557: 7.49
